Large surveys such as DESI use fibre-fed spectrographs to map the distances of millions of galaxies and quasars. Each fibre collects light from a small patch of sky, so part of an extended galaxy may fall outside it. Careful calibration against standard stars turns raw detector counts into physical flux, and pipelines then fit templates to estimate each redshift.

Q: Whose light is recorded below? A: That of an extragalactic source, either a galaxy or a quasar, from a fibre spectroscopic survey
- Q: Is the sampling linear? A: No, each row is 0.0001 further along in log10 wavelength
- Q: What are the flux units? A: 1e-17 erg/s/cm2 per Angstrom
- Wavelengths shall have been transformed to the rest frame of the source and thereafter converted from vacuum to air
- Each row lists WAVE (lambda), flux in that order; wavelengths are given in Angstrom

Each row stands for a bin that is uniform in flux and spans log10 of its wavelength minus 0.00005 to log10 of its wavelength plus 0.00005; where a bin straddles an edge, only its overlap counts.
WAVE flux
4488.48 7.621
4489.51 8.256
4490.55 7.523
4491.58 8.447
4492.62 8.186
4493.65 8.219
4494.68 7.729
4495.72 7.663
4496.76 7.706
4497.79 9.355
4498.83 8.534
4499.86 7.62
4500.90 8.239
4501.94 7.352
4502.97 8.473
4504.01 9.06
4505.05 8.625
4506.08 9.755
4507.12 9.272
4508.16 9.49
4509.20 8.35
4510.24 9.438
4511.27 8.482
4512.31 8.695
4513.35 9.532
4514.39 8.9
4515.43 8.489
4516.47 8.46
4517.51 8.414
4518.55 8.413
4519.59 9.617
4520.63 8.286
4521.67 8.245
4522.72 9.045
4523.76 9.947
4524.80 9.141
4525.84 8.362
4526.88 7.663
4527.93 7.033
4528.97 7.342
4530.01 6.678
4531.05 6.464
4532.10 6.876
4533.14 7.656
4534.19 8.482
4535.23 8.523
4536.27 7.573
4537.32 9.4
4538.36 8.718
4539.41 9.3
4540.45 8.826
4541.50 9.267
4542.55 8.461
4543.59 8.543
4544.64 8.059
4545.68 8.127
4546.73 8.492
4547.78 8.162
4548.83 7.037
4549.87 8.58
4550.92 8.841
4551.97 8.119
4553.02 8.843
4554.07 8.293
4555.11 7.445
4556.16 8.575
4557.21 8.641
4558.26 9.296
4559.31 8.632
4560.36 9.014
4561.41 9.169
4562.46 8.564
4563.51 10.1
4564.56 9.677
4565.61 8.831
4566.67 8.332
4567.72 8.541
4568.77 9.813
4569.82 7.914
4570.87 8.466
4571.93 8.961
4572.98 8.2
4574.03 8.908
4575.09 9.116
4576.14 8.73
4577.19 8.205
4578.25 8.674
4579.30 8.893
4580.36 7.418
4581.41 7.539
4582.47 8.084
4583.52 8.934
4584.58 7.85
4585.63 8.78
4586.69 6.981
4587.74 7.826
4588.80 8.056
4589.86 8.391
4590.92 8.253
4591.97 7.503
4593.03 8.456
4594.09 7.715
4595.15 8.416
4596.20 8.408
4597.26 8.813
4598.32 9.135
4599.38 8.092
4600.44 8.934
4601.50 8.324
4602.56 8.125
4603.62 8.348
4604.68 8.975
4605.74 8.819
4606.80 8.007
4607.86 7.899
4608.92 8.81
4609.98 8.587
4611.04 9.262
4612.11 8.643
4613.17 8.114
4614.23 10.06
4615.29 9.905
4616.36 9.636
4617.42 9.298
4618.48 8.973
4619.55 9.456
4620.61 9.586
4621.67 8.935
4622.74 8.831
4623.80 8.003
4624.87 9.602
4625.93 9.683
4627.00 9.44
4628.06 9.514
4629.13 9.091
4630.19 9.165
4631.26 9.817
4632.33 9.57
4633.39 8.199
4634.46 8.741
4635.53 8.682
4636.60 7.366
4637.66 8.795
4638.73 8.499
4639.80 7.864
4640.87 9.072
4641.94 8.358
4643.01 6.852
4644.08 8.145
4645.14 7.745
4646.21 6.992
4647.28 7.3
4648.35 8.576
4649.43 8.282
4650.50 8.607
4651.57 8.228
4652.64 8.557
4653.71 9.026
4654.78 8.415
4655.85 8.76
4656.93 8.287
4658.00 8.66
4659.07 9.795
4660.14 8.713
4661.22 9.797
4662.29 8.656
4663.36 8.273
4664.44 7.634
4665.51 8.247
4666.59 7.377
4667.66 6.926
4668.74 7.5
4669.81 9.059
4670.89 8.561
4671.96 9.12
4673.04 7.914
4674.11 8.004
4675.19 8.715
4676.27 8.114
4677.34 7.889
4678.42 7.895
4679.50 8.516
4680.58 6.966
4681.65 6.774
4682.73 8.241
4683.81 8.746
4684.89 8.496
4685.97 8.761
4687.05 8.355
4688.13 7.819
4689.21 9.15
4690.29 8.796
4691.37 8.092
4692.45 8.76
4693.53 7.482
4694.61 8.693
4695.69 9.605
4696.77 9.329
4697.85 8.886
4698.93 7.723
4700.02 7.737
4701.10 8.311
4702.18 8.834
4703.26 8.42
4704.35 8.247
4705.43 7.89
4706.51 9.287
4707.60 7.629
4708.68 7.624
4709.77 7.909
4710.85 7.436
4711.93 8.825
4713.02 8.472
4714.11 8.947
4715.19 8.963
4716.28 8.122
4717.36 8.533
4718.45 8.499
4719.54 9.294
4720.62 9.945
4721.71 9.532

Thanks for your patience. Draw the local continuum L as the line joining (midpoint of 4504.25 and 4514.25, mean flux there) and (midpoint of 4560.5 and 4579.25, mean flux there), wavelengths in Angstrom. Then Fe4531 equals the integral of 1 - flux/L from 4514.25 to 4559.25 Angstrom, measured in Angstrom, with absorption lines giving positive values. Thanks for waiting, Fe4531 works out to 3.1 Angstrom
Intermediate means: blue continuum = 9.07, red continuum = 8.84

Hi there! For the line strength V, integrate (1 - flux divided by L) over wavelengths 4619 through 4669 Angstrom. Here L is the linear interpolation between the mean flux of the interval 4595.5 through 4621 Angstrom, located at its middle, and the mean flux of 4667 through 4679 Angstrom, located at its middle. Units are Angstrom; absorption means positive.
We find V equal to -0.5 Angstrom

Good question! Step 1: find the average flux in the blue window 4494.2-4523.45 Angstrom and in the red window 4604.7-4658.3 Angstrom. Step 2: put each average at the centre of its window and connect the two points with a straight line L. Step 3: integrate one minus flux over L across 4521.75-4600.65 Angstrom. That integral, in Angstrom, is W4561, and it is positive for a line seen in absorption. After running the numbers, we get 2.3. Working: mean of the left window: 8.62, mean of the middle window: 8.4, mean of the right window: 8.7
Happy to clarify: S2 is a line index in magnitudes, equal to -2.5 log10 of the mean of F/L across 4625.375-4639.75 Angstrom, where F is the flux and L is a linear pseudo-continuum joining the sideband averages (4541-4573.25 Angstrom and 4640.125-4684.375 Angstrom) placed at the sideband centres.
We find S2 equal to -0.07 mag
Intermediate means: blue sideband 8.62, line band 8.93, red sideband 8.22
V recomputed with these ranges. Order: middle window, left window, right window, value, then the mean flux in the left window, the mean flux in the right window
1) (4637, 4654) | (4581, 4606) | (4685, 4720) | 0.4 Angstrom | 8.28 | 8.45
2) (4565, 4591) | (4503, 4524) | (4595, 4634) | 1.5 Angstrom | 8.9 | 8.94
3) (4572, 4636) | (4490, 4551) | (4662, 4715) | -2.7 Angstrom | 8.39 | 8.26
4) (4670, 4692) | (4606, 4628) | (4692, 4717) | 0.8 Angstrom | 9.05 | 8.4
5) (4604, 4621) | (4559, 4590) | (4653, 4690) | -1.1 Angstrom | 8.55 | 8.33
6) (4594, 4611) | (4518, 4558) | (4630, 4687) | -0.4 Angstrom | 8.3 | 8.32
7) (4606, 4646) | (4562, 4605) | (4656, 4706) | -1.8 Angstrom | 8.47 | 8.35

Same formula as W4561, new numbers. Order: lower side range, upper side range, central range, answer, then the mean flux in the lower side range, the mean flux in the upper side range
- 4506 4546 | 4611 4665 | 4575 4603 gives 1.14 Angstrom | 8.48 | 8.73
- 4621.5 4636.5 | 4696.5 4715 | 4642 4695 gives 2.55 Angstrom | 9.04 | 8.32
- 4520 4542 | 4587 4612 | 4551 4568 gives -0.94 Angstrom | 8.23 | 8.39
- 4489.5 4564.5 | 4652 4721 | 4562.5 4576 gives -0.71 Angstrom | 8.46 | 8.4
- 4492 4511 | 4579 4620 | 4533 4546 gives -0.09 Angstrom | 8.51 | 8.5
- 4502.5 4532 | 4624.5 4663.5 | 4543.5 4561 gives 0.33 Angstrom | 8.53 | 8.63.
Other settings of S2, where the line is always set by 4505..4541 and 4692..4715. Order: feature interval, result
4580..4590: 0.06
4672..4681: 0.04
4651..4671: 0.00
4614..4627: -0.11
